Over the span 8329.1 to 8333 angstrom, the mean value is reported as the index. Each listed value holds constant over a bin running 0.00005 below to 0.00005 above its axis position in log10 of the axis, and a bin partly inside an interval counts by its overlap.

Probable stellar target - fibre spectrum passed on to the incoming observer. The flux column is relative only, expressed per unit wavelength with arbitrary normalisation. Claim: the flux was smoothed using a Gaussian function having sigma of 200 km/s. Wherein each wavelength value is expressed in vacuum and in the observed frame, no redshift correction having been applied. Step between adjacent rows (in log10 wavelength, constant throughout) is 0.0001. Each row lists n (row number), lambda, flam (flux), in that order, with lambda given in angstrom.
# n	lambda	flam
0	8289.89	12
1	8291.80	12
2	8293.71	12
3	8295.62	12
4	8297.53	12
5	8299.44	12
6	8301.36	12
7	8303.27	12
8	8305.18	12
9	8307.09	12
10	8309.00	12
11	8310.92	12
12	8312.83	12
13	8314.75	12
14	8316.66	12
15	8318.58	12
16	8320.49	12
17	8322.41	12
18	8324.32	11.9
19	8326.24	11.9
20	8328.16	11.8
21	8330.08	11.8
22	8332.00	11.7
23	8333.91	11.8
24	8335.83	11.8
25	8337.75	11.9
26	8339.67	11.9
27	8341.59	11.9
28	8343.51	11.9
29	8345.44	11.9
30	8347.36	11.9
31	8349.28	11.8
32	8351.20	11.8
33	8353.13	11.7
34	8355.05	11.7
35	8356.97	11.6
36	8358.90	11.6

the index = 11.8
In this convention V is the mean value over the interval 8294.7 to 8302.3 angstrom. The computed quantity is 12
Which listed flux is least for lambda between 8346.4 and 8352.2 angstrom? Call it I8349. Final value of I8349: 11.8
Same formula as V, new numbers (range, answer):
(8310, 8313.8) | 12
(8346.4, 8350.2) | 11.9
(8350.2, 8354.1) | 11.7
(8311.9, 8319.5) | 12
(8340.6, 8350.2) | 11.9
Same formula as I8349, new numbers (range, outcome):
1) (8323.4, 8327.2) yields 11.9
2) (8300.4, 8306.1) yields 12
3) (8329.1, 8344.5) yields 11.7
